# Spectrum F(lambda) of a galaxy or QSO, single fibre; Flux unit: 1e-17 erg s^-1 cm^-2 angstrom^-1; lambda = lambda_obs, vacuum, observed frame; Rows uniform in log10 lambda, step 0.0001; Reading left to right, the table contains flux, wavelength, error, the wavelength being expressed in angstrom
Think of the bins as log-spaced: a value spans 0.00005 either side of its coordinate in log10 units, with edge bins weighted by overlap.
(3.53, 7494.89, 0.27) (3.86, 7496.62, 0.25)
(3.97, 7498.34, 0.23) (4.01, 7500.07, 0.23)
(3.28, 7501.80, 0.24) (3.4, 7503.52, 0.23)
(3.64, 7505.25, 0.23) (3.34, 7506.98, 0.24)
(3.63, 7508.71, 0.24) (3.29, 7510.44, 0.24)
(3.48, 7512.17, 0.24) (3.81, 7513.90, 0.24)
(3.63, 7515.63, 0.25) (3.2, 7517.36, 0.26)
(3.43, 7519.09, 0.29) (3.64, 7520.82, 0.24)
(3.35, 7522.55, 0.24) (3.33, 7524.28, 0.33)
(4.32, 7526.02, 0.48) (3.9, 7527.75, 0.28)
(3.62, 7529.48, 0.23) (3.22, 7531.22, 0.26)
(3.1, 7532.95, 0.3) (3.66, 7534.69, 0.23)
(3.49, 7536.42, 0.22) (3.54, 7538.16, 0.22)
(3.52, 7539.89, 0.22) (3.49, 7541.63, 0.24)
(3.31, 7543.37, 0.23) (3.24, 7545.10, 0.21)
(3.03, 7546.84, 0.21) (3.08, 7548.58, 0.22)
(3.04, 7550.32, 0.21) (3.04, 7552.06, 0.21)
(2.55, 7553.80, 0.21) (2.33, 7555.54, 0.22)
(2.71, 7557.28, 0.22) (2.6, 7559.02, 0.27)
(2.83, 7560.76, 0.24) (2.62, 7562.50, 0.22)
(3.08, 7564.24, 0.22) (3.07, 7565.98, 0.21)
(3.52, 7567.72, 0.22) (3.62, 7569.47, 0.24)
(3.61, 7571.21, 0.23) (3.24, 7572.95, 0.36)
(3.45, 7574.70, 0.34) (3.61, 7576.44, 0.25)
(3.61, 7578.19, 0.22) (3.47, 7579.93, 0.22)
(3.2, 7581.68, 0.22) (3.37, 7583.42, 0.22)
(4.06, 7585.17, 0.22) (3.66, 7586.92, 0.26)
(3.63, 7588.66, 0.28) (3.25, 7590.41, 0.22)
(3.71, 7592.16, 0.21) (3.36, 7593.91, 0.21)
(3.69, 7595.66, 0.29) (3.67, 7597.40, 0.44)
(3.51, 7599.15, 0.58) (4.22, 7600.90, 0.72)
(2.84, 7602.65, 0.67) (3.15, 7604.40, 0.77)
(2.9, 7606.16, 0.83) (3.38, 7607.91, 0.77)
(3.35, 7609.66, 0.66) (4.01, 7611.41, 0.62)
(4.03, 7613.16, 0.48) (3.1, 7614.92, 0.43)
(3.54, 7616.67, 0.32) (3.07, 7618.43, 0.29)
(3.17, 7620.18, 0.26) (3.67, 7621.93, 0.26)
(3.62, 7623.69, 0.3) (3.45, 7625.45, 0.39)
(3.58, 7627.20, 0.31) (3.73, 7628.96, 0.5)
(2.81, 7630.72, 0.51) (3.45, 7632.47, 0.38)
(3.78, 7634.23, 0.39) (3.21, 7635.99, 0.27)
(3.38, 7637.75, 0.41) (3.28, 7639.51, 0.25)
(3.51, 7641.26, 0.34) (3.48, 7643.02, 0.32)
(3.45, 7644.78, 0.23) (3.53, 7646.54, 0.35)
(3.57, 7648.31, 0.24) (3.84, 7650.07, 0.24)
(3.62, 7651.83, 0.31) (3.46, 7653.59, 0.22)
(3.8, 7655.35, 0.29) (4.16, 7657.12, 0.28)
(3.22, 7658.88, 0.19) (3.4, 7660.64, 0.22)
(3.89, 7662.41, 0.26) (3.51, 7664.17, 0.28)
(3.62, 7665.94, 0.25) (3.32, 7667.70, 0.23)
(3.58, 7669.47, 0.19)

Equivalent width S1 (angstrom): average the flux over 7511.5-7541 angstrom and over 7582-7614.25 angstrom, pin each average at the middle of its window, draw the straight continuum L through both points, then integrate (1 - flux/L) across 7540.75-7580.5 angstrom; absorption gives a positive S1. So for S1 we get 4.5 angstrom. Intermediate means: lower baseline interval 3.54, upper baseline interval 3.54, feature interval 3.13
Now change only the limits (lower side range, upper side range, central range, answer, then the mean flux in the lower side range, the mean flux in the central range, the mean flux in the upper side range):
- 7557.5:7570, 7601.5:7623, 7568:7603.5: -4.1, 3.02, 3.54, 3.36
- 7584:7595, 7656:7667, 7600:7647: 2.4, 3.6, 3.43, 3.63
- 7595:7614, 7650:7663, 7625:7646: 1.0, 3.52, 3.43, 3.66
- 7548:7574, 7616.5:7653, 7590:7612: -1.4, 3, 3.46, 3.46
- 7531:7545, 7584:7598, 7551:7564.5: 3.0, 3.42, 2.71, 3.62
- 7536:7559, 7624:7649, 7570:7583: -1.1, 3.08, 3.46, 3.45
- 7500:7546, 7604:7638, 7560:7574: 1.1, 3.5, 3.2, 3.42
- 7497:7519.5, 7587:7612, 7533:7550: 0.9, 3.56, 3.35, 3.48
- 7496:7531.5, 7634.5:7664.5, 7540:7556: 2.4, 3.59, 3.05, 3.55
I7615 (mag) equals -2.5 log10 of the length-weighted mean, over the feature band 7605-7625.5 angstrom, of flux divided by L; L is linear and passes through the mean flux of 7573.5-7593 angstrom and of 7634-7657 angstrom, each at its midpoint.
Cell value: 0.03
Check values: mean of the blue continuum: 3.54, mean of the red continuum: 3.54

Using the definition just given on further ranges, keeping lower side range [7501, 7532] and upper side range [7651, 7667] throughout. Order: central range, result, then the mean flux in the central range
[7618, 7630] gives 0.039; 3.48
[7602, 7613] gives 0.082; 3.33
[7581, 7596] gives 0.010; 3.55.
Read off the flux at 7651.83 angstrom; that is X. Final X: 3.62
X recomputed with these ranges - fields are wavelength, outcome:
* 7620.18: 3.17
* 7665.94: 3.62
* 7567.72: 3.52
